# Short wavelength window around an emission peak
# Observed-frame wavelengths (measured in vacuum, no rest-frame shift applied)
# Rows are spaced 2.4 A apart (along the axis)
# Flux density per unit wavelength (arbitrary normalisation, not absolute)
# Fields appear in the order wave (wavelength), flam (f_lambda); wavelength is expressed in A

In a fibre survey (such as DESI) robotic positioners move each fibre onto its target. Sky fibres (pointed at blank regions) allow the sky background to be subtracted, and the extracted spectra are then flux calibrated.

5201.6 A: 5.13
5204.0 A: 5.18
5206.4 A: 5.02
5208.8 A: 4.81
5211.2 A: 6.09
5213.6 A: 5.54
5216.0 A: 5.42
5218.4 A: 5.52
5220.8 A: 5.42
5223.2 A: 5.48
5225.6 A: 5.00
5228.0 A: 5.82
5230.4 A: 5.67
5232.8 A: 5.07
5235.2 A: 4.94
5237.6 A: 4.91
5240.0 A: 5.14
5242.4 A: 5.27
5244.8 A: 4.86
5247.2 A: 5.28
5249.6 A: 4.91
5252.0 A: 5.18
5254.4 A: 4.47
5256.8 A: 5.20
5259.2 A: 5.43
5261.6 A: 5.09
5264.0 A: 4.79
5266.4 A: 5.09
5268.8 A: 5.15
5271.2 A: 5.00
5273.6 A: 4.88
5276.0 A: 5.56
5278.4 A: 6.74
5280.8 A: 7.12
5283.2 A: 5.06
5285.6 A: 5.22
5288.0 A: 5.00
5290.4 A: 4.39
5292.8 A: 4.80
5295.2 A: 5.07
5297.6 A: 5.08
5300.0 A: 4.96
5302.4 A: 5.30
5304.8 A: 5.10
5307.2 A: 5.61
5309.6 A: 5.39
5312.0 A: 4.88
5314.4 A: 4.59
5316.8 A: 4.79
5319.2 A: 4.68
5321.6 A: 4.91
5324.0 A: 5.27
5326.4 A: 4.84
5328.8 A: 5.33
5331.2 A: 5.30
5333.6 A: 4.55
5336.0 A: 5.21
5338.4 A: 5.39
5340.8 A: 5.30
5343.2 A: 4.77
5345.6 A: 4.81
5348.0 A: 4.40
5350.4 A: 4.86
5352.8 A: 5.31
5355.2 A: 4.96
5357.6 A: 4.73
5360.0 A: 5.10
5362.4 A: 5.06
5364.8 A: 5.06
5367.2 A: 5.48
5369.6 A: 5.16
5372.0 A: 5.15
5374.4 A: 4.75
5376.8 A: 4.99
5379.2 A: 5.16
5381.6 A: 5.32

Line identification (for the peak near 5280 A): [O III] 5007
